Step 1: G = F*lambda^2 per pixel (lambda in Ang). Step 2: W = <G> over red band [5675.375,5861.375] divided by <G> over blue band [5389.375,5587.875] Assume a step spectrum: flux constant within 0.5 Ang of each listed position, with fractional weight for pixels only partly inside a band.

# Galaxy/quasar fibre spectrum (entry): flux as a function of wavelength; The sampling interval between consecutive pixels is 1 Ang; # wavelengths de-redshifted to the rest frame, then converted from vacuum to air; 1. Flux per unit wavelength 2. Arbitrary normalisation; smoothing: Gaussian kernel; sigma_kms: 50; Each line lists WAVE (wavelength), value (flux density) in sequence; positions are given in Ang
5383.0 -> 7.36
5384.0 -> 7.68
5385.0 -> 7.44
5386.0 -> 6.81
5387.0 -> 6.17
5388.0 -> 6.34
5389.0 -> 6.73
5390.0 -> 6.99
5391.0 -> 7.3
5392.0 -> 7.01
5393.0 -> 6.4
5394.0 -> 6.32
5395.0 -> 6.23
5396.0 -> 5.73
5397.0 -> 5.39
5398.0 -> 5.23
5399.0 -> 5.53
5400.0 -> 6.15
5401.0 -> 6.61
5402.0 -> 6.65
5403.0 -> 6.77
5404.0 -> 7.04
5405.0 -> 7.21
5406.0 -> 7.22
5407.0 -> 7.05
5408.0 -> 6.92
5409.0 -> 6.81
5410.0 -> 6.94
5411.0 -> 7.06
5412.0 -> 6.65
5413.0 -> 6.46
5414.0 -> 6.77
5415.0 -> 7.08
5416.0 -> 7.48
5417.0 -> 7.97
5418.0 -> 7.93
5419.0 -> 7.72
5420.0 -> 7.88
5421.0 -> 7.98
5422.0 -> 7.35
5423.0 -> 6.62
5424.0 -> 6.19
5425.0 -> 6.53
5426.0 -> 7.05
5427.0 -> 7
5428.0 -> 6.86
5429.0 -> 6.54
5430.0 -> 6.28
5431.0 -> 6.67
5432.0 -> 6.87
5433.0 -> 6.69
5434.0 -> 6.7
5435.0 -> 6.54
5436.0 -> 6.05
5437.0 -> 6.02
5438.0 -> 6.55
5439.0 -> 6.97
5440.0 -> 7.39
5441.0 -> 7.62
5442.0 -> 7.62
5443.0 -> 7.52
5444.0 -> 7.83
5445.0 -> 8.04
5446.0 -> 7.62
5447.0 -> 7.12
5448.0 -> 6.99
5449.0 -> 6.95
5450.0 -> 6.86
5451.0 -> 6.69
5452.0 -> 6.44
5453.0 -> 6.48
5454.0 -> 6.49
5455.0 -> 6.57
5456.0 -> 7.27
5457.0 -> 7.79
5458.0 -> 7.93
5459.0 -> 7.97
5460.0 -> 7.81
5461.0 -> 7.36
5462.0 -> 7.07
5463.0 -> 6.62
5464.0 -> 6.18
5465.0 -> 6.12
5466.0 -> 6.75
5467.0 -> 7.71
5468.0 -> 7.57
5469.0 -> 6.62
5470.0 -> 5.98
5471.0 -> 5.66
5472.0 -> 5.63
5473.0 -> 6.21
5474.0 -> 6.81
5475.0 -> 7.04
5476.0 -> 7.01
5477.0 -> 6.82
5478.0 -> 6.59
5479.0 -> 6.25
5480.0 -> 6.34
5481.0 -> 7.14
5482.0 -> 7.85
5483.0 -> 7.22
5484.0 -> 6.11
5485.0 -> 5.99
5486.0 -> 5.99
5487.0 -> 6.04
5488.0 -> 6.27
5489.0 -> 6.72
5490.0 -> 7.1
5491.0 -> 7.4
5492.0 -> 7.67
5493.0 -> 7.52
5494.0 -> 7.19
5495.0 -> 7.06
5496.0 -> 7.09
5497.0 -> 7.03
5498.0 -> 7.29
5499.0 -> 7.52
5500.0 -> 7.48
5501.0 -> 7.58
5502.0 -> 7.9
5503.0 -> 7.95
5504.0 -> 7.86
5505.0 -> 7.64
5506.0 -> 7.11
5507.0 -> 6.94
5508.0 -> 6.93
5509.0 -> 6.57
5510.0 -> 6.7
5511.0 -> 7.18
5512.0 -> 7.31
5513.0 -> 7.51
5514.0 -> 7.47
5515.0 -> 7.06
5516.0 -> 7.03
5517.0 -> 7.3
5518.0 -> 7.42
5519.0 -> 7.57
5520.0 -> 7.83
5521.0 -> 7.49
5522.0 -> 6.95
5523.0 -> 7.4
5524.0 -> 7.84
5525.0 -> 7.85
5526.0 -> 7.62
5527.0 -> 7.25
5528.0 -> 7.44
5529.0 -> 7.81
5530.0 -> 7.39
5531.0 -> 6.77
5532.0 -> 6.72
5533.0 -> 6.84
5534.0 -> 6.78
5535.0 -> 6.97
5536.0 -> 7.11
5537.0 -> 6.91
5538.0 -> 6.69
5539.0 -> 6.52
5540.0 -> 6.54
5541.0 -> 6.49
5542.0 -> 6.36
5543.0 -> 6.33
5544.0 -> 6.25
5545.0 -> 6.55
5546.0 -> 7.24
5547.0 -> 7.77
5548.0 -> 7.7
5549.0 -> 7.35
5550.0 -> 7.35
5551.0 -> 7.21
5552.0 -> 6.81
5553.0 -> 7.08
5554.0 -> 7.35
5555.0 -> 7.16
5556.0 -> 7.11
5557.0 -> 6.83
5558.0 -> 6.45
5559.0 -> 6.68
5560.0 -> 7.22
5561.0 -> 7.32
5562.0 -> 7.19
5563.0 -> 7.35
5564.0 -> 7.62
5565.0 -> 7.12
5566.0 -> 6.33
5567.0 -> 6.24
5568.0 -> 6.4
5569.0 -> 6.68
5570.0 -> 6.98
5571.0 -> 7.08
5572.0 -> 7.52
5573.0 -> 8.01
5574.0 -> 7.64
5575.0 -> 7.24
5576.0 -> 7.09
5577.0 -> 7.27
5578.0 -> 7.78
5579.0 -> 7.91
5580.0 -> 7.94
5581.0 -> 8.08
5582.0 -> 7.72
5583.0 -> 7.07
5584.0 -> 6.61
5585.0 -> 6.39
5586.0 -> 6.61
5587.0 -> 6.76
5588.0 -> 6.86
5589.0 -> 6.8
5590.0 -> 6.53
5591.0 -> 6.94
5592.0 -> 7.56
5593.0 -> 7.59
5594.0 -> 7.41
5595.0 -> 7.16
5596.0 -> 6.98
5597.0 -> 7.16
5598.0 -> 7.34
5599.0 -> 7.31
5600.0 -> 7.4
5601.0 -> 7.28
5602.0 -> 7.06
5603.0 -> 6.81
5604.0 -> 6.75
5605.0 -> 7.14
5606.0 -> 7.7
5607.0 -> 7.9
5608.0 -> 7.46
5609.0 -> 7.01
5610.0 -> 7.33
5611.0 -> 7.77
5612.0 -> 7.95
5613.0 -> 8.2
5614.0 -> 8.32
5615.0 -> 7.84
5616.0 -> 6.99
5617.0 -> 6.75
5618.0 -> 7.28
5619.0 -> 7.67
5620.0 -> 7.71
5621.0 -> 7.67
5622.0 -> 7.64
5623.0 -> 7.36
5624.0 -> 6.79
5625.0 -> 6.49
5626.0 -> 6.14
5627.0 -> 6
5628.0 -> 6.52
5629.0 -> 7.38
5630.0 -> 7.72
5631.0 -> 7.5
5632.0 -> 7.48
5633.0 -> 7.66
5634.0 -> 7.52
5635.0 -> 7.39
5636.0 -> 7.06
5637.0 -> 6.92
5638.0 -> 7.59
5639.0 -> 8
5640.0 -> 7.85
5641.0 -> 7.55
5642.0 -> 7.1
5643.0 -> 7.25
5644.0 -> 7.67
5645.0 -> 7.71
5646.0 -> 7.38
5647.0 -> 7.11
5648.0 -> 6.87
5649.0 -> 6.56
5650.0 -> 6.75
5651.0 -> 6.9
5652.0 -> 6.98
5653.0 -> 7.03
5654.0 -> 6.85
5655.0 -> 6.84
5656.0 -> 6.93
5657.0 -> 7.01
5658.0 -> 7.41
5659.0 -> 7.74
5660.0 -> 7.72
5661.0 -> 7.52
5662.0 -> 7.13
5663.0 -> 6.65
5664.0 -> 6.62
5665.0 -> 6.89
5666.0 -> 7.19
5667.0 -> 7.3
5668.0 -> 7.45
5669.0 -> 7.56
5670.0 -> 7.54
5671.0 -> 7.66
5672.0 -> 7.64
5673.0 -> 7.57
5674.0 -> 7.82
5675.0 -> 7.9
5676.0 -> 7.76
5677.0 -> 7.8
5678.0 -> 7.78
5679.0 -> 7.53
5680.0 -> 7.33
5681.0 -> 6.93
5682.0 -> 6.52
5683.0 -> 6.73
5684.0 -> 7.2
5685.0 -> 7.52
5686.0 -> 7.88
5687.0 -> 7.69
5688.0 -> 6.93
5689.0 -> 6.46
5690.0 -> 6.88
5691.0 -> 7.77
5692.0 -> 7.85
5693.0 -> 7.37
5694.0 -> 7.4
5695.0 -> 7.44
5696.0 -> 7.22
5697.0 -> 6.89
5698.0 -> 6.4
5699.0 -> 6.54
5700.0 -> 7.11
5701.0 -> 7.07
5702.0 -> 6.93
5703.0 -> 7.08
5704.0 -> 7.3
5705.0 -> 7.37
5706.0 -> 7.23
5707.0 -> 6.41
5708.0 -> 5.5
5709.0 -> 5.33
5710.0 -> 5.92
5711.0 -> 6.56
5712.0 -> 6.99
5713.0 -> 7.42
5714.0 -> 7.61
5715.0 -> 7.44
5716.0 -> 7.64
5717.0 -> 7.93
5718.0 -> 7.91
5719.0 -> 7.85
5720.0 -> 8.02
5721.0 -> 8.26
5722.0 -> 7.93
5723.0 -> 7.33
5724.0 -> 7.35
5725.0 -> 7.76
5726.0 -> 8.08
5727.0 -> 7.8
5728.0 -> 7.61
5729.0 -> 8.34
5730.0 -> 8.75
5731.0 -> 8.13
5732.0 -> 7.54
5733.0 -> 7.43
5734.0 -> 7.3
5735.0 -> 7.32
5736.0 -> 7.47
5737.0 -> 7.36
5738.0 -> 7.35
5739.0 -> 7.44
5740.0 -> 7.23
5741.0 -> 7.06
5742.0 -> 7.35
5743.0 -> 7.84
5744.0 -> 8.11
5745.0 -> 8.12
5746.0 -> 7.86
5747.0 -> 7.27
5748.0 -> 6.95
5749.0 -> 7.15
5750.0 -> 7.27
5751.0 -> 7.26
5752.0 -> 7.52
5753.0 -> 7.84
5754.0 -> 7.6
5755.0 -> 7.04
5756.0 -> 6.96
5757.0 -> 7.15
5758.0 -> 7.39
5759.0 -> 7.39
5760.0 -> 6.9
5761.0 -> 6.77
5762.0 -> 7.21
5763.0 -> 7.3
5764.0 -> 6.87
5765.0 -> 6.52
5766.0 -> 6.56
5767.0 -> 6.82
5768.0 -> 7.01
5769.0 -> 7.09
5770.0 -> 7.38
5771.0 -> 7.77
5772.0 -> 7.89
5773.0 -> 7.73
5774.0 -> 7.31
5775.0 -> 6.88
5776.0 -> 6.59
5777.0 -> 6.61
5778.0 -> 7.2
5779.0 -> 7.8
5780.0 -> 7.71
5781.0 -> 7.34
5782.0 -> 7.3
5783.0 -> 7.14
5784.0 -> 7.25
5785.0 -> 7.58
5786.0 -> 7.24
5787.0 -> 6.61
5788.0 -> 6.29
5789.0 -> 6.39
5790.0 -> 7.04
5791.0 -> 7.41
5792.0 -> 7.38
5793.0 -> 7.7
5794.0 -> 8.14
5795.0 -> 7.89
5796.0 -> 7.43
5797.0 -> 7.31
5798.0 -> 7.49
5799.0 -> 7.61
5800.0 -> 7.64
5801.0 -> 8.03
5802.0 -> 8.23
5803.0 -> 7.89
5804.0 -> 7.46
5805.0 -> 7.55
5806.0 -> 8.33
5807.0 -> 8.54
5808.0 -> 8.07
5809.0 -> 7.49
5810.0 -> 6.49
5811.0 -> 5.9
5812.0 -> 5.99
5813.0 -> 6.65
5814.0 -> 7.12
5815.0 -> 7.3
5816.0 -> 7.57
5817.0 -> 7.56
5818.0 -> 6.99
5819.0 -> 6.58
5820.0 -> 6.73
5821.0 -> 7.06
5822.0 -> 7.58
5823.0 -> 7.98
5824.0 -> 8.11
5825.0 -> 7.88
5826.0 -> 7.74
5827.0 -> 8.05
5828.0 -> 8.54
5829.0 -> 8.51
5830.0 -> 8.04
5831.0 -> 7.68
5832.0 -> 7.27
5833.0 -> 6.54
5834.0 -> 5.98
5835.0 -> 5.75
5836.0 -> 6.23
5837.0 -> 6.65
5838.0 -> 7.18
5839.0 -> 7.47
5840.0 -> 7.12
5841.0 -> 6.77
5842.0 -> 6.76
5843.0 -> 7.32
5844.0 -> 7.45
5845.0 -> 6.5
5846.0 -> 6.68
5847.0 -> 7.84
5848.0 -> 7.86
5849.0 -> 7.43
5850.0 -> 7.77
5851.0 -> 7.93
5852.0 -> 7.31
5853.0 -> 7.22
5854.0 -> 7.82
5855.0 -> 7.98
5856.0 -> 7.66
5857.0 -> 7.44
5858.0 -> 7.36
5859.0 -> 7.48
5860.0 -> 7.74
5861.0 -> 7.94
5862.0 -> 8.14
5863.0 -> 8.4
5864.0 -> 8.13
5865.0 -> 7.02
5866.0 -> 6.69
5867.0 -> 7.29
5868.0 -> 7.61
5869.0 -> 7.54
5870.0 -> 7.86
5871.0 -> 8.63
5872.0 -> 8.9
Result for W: 1.16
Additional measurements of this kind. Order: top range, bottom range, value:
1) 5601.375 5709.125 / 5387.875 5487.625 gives 1.15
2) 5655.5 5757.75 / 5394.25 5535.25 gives 1.15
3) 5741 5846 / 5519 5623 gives 1.10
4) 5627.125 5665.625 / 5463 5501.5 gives 1.13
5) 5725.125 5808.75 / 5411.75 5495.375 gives 1.20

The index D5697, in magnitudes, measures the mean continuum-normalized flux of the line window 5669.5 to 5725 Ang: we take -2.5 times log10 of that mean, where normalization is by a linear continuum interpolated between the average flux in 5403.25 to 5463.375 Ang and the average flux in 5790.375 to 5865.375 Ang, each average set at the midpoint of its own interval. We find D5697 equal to 0.01 mag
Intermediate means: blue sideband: 7.06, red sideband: 7.44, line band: 7.27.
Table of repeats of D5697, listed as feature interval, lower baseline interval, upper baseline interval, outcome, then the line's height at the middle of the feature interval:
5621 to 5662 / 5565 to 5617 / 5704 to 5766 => 0.013 mag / 7.29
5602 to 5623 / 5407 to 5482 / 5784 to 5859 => -0.052 mag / 7.13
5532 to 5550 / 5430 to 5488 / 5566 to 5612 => 0.033 mag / 7.07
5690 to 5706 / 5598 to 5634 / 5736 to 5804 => 0.022 mag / 7.32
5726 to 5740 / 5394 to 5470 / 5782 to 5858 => -0.062 mag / 7.25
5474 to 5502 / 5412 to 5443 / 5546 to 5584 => 0.021 mag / 7.09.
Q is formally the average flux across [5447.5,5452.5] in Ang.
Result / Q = 6.79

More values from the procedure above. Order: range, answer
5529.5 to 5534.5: 6.9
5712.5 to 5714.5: 7.52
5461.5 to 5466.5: 6.55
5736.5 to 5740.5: 7.35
